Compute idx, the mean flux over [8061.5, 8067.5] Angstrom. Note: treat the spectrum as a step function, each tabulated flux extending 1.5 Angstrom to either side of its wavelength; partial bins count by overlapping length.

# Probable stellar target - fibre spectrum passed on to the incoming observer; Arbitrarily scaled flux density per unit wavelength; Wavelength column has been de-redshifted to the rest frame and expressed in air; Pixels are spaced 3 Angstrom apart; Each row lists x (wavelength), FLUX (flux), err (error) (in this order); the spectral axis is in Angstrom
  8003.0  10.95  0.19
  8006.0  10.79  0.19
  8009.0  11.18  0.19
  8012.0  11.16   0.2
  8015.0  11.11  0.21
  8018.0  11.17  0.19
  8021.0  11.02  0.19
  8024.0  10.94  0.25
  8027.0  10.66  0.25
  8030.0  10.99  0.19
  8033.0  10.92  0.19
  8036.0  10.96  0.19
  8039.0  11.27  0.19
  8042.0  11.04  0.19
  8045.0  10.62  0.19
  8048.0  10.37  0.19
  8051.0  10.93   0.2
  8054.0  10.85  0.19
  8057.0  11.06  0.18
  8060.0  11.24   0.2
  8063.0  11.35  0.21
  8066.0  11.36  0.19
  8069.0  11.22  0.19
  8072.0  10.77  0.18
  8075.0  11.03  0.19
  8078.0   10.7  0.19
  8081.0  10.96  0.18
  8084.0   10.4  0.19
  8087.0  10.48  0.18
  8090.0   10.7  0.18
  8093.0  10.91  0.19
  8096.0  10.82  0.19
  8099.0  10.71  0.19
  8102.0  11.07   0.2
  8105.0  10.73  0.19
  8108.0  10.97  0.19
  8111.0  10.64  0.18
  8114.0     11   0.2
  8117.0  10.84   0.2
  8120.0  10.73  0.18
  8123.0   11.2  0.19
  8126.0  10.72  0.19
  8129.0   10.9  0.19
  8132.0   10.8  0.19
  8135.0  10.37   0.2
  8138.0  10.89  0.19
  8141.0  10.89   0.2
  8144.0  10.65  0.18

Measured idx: 11.4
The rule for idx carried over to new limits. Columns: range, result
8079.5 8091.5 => 10.6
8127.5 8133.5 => 10.9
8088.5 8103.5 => 10.8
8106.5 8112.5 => 10.8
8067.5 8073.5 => 11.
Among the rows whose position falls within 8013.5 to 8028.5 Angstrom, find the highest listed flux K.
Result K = 11.17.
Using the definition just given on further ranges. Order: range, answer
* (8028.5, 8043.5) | 11.27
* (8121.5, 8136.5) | 11.2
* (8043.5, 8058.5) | 11.06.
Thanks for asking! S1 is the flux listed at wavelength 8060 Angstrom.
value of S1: 11.24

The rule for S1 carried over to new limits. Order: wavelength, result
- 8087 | 10.48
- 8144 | 10.65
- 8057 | 11.06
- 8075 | 11.03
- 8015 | 11.11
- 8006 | 10.79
